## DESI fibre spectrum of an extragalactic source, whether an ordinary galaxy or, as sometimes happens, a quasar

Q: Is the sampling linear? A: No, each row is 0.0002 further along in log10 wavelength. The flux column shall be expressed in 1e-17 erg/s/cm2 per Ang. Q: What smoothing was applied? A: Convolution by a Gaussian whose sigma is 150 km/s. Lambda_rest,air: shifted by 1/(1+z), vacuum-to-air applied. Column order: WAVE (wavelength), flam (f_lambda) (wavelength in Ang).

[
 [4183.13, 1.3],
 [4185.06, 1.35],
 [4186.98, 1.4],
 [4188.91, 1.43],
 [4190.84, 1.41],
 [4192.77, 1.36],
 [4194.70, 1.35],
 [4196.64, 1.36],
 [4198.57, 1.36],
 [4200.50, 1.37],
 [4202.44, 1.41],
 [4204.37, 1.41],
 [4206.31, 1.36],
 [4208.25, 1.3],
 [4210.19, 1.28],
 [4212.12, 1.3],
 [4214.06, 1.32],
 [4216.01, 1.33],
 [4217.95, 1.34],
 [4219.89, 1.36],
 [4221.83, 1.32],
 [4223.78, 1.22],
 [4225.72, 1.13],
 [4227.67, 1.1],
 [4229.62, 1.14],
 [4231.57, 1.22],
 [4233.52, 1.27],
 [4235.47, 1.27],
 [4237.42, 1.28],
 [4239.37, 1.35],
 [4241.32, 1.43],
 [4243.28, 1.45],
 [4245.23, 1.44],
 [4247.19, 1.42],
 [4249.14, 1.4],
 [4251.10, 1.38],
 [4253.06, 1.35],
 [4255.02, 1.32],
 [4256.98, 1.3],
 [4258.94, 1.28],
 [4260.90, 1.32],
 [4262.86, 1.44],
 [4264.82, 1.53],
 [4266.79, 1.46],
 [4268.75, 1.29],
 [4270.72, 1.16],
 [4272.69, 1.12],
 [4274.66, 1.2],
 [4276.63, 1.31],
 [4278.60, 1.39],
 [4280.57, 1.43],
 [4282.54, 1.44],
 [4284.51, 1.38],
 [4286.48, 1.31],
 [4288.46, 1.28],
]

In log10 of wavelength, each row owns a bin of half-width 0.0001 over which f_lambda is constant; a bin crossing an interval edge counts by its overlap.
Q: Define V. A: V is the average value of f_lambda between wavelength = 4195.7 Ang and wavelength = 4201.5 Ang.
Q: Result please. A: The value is 1.36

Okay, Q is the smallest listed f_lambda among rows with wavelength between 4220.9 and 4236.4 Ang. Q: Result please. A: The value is 1.1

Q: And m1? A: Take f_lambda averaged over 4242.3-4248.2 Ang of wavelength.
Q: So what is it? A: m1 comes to 1.44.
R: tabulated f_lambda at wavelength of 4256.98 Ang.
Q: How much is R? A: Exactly 1.3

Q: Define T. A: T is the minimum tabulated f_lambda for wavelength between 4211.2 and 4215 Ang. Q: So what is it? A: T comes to 1.3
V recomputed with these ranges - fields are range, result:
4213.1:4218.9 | 1.33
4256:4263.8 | 1.34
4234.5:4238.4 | 1.28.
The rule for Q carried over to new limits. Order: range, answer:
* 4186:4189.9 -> 1.4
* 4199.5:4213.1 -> 1.28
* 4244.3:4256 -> 1.32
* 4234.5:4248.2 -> 1.27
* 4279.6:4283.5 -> 1.43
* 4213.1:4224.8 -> 1.22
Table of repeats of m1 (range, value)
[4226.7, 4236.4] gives 1.2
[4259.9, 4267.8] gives 1.44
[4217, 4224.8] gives 1.31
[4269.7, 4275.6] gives 1.16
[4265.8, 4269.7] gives 1.38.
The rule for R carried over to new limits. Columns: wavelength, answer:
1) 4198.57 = 1.36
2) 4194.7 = 1.35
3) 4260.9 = 1.32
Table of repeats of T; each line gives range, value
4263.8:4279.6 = 1.12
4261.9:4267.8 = 1.44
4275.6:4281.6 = 1.31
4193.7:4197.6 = 1.35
